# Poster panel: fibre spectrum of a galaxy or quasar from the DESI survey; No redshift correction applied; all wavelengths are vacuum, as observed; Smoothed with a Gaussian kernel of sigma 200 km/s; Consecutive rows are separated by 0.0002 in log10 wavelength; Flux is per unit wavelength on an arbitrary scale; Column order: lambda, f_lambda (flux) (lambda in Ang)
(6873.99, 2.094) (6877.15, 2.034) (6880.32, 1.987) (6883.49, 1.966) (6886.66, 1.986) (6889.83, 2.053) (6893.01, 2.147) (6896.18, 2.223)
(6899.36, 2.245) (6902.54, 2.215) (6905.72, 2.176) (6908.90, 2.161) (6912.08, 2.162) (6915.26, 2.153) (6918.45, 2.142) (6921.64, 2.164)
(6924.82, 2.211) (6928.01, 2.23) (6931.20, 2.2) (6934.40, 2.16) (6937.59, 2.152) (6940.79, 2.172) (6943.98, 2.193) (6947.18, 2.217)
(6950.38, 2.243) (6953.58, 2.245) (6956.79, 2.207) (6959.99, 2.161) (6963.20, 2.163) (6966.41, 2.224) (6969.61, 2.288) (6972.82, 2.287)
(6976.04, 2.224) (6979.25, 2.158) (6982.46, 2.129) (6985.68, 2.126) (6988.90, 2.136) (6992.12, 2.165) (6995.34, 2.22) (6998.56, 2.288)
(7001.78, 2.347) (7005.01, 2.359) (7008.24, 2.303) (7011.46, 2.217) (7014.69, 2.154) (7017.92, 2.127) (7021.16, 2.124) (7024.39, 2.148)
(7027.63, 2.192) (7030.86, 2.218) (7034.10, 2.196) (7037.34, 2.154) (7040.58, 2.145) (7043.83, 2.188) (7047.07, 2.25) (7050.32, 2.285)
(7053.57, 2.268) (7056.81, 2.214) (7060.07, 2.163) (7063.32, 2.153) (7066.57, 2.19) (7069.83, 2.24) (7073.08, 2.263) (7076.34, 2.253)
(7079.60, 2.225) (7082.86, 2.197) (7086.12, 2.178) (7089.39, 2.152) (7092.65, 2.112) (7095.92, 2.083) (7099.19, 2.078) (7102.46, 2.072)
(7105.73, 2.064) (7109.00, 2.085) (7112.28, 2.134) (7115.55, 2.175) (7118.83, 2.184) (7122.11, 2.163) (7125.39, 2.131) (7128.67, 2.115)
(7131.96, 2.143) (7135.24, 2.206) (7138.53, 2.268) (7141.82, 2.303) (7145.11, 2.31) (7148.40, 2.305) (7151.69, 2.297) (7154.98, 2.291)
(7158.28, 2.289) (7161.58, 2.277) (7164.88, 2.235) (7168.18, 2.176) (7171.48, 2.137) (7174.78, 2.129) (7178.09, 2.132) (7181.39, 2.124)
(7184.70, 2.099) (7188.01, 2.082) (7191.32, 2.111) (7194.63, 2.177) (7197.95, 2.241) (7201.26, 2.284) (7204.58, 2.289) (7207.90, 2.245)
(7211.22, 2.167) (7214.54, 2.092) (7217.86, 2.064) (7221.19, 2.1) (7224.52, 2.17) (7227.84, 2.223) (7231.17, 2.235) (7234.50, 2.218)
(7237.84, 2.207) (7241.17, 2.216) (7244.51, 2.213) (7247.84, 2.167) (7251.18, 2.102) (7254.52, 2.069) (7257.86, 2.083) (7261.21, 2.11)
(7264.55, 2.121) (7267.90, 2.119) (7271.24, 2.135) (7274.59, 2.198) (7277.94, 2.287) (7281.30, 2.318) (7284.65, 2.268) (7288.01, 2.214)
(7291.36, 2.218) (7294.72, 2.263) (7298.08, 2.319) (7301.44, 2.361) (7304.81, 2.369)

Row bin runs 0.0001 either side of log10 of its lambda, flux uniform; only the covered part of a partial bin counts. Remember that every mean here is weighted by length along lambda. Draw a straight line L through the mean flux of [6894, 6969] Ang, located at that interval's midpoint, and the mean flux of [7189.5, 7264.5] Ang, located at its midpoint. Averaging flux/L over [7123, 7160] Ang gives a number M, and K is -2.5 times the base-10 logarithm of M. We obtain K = -0.03 mag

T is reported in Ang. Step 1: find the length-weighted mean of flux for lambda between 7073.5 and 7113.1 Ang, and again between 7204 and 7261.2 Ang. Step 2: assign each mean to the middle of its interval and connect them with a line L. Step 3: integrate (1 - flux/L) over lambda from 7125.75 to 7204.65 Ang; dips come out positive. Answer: -2.0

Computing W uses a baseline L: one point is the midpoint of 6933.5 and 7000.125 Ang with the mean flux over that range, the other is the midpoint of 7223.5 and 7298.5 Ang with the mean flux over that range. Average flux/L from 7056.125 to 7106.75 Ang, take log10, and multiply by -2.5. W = 0.02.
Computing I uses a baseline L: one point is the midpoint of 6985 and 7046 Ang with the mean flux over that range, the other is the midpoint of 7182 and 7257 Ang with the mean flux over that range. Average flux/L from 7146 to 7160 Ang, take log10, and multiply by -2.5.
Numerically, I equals -0.06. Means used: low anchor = 2.2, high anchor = 2.17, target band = 2.3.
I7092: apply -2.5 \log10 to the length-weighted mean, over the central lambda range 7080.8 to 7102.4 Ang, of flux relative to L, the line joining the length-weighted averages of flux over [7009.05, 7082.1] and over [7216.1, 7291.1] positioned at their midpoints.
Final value 0.03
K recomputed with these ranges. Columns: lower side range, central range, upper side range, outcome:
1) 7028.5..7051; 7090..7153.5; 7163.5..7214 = 0.01 mag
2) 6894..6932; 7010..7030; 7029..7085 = 0.02 mag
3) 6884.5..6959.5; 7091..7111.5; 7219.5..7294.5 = 0.05 mag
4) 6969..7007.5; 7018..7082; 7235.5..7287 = 0.01 mag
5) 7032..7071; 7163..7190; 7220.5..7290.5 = 0.02 mag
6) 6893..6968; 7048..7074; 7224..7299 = -0.01 mag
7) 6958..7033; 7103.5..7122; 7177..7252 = 0.03 mag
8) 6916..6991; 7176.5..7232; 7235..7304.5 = 0.02 mag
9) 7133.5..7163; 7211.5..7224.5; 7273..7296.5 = 0.08 mag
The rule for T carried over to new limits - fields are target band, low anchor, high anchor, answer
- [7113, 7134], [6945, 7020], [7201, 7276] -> 0.3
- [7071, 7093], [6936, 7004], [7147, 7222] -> 0.0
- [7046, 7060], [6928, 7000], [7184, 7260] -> -0.4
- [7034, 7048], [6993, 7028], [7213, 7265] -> 0.2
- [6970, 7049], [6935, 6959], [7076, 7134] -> -1.0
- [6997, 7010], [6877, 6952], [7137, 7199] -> -0.9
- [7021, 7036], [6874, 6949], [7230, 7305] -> -0.1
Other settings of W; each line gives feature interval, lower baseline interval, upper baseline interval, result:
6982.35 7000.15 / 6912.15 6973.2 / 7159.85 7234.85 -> 0.01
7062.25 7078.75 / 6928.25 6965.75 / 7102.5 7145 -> -0.02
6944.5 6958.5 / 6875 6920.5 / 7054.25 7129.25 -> -0.05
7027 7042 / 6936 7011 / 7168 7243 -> 0.01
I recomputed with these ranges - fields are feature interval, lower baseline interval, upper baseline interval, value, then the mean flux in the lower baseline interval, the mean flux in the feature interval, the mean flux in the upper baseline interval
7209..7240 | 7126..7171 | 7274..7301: 0.04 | 2.24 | 2.17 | 2.27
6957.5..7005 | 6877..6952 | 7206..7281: -0.03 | 2.15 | 2.21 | 2.16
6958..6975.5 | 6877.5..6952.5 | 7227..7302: -0.03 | 2.15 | 2.22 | 2.2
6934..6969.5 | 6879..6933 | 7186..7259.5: -0.03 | 2.14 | 2.2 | 2.17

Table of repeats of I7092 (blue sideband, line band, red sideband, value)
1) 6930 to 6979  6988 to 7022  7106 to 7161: -0.01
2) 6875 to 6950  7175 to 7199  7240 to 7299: 0.02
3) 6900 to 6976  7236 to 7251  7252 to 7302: 0.00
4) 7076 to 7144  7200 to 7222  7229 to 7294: 0.00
